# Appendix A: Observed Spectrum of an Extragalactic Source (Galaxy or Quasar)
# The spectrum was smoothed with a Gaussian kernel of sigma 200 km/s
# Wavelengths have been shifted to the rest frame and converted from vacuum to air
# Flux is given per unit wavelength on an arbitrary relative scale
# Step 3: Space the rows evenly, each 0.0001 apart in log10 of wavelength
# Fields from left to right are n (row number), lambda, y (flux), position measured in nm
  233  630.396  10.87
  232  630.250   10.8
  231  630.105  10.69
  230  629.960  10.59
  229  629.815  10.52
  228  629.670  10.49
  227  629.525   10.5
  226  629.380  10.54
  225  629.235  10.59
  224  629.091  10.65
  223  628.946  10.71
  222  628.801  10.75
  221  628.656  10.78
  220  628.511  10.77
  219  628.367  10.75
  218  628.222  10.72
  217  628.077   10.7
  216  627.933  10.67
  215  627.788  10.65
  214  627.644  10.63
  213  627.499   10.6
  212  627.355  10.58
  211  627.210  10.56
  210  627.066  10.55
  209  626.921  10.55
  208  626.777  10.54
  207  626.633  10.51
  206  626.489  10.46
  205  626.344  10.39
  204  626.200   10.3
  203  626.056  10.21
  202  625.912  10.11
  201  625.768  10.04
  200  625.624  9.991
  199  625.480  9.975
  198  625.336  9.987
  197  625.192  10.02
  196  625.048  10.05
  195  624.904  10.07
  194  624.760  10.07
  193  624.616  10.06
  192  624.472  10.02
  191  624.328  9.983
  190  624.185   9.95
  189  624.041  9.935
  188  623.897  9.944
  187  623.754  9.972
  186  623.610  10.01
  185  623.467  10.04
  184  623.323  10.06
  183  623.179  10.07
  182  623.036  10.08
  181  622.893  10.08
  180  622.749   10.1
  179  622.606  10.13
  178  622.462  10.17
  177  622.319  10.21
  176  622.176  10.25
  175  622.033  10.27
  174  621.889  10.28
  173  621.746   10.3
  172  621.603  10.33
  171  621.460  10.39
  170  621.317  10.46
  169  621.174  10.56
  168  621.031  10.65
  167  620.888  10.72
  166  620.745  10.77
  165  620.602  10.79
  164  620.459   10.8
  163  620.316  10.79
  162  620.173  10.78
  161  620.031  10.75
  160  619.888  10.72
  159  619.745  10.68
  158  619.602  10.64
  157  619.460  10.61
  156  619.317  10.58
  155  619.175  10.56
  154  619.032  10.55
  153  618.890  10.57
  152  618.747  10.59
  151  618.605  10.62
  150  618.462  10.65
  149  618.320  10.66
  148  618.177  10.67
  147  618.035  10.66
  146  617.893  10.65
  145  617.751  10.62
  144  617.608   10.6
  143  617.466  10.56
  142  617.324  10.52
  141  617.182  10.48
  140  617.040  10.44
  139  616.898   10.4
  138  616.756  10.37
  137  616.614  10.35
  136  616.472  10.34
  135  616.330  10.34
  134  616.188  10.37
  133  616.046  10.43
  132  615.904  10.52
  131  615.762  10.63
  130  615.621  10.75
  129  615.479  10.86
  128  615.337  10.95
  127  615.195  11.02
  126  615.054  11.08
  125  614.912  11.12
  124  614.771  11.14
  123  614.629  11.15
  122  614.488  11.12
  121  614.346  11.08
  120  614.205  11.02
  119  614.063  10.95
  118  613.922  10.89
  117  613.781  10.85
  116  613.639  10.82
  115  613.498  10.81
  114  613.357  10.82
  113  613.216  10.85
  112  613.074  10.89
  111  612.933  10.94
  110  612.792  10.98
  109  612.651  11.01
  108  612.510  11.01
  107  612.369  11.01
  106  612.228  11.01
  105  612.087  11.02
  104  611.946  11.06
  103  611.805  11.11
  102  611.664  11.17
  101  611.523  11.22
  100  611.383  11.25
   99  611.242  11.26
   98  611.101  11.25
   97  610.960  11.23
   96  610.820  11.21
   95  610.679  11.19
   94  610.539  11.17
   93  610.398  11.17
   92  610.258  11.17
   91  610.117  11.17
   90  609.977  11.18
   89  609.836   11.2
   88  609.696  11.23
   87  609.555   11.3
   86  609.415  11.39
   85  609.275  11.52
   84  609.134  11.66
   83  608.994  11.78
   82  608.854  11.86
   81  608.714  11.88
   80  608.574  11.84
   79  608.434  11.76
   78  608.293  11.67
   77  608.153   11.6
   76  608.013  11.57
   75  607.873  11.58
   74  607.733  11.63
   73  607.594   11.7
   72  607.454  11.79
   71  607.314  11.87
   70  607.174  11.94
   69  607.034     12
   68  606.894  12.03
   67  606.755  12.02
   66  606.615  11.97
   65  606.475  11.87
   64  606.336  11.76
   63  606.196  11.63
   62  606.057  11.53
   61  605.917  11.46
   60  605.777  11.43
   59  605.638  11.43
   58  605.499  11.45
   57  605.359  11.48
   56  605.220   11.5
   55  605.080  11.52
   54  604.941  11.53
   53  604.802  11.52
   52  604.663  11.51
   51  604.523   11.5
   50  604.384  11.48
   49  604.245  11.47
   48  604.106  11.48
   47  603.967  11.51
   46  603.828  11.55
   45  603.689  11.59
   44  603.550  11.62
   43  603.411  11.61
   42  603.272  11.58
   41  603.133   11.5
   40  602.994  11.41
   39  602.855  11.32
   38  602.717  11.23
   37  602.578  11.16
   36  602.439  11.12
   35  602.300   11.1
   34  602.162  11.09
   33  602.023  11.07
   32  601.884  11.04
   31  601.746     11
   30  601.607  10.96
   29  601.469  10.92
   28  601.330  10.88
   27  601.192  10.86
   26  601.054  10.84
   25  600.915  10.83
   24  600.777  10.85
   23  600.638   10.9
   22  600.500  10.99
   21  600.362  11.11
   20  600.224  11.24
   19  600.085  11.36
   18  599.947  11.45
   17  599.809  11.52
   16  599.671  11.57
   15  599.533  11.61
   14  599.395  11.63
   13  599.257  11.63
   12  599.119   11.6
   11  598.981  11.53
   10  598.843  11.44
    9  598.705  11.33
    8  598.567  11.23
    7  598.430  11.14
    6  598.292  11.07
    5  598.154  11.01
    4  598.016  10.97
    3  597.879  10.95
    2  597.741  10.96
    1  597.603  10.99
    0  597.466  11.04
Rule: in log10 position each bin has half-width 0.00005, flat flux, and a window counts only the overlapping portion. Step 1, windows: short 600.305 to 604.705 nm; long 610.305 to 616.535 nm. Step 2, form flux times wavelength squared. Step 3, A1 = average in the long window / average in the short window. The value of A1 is 1.0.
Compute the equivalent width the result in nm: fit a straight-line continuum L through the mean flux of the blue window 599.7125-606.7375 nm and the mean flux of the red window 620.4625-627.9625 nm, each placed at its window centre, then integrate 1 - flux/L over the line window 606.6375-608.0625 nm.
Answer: -0.088 nm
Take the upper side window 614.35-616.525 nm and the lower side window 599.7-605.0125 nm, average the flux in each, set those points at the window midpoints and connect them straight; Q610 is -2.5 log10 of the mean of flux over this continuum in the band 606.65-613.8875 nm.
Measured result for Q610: -0.04 mag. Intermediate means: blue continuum 11.3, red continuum 10.8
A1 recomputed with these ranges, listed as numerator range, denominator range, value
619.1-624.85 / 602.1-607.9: 0.94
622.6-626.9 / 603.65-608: 0.92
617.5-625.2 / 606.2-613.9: 0.95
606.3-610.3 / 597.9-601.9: 1.07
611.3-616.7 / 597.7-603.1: 1.02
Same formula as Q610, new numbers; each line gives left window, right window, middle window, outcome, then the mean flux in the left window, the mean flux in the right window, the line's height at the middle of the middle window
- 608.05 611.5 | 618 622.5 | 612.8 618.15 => 0.02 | 11.4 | 10.6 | 11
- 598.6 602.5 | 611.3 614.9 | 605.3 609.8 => -0.06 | 11.2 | 11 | 11.1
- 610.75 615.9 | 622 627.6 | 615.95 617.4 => 0.04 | 11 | 10.2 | 10.8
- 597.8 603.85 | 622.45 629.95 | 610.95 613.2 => -0.02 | 11.2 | 10.3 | 10.8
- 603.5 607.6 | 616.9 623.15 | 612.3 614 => 0.01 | 11.6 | 10.5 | 11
